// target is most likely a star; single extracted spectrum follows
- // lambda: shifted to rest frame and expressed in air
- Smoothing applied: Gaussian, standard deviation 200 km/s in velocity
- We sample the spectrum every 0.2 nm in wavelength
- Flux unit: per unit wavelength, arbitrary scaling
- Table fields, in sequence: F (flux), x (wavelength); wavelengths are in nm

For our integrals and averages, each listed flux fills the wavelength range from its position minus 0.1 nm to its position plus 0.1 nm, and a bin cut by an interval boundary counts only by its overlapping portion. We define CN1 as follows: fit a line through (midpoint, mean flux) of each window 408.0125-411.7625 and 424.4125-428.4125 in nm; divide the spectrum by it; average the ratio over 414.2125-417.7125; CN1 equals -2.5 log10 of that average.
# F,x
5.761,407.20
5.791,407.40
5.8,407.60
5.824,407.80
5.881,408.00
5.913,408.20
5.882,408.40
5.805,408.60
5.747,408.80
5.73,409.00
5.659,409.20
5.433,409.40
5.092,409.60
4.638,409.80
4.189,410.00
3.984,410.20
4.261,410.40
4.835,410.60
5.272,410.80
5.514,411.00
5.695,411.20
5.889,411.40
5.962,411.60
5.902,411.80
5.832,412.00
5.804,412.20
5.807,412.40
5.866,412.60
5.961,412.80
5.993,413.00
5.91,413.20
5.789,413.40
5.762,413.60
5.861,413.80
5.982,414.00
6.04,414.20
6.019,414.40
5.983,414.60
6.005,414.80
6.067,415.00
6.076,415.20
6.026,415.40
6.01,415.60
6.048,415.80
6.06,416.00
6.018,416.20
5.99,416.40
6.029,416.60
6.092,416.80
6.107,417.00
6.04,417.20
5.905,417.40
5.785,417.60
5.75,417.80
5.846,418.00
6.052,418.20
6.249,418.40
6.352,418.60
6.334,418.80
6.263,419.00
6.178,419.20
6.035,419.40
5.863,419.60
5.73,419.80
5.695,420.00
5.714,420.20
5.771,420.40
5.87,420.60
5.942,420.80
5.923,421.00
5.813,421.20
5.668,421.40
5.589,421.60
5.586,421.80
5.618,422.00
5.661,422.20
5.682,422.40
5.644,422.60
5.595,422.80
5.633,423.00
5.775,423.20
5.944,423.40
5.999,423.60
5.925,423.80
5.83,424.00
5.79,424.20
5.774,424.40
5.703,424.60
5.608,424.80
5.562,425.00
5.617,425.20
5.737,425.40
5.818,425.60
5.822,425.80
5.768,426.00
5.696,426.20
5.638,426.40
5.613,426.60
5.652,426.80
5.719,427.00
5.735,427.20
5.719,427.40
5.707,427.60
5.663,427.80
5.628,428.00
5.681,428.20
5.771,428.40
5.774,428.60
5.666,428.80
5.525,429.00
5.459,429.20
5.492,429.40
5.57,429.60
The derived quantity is -0.10 mag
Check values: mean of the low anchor 5.33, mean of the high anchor 5.69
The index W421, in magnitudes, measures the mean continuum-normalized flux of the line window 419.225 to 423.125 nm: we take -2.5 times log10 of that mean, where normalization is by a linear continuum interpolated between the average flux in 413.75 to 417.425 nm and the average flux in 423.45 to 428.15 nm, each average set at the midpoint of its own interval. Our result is 0.02 mag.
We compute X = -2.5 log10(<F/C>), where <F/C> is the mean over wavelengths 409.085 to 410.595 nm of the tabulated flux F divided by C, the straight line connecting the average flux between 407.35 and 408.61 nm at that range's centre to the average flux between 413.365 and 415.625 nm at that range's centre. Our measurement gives 0.228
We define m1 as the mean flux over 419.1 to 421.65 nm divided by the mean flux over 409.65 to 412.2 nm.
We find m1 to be 1.1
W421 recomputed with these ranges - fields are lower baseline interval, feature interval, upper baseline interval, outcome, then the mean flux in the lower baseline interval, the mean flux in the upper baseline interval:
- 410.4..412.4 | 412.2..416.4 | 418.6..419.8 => -0.03 mag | 5.57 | 6.12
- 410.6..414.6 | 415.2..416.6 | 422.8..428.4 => -0.04 mag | 5.81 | 5.73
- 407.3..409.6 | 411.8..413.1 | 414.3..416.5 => 0.00 mag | 5.74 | 6.03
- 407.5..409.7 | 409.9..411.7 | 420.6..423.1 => 0.13 mag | 5.71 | 5.7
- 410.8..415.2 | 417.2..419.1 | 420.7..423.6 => -0.05 mag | 5.88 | 5.73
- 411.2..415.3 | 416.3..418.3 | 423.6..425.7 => -0.02 mag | 5.92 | 5.75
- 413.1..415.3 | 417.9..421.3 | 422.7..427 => -0.02 mag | 5.95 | 5.74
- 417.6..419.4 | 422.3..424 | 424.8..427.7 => 0.02 mag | 6.1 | 5.7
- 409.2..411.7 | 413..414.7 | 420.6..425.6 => -0.13 mag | 5.09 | 5.74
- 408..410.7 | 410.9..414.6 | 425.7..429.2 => -0.11 mag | 5.19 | 5.69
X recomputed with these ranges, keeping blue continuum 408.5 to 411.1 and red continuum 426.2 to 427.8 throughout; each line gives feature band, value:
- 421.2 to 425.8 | -0.03 mag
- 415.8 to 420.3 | -0.12 mag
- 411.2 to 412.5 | -0.14 mag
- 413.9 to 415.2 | -0.15 mag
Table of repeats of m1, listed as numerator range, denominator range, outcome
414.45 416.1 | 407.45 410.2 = 1.11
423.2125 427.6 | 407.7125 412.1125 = 1.06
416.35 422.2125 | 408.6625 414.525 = 1.07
